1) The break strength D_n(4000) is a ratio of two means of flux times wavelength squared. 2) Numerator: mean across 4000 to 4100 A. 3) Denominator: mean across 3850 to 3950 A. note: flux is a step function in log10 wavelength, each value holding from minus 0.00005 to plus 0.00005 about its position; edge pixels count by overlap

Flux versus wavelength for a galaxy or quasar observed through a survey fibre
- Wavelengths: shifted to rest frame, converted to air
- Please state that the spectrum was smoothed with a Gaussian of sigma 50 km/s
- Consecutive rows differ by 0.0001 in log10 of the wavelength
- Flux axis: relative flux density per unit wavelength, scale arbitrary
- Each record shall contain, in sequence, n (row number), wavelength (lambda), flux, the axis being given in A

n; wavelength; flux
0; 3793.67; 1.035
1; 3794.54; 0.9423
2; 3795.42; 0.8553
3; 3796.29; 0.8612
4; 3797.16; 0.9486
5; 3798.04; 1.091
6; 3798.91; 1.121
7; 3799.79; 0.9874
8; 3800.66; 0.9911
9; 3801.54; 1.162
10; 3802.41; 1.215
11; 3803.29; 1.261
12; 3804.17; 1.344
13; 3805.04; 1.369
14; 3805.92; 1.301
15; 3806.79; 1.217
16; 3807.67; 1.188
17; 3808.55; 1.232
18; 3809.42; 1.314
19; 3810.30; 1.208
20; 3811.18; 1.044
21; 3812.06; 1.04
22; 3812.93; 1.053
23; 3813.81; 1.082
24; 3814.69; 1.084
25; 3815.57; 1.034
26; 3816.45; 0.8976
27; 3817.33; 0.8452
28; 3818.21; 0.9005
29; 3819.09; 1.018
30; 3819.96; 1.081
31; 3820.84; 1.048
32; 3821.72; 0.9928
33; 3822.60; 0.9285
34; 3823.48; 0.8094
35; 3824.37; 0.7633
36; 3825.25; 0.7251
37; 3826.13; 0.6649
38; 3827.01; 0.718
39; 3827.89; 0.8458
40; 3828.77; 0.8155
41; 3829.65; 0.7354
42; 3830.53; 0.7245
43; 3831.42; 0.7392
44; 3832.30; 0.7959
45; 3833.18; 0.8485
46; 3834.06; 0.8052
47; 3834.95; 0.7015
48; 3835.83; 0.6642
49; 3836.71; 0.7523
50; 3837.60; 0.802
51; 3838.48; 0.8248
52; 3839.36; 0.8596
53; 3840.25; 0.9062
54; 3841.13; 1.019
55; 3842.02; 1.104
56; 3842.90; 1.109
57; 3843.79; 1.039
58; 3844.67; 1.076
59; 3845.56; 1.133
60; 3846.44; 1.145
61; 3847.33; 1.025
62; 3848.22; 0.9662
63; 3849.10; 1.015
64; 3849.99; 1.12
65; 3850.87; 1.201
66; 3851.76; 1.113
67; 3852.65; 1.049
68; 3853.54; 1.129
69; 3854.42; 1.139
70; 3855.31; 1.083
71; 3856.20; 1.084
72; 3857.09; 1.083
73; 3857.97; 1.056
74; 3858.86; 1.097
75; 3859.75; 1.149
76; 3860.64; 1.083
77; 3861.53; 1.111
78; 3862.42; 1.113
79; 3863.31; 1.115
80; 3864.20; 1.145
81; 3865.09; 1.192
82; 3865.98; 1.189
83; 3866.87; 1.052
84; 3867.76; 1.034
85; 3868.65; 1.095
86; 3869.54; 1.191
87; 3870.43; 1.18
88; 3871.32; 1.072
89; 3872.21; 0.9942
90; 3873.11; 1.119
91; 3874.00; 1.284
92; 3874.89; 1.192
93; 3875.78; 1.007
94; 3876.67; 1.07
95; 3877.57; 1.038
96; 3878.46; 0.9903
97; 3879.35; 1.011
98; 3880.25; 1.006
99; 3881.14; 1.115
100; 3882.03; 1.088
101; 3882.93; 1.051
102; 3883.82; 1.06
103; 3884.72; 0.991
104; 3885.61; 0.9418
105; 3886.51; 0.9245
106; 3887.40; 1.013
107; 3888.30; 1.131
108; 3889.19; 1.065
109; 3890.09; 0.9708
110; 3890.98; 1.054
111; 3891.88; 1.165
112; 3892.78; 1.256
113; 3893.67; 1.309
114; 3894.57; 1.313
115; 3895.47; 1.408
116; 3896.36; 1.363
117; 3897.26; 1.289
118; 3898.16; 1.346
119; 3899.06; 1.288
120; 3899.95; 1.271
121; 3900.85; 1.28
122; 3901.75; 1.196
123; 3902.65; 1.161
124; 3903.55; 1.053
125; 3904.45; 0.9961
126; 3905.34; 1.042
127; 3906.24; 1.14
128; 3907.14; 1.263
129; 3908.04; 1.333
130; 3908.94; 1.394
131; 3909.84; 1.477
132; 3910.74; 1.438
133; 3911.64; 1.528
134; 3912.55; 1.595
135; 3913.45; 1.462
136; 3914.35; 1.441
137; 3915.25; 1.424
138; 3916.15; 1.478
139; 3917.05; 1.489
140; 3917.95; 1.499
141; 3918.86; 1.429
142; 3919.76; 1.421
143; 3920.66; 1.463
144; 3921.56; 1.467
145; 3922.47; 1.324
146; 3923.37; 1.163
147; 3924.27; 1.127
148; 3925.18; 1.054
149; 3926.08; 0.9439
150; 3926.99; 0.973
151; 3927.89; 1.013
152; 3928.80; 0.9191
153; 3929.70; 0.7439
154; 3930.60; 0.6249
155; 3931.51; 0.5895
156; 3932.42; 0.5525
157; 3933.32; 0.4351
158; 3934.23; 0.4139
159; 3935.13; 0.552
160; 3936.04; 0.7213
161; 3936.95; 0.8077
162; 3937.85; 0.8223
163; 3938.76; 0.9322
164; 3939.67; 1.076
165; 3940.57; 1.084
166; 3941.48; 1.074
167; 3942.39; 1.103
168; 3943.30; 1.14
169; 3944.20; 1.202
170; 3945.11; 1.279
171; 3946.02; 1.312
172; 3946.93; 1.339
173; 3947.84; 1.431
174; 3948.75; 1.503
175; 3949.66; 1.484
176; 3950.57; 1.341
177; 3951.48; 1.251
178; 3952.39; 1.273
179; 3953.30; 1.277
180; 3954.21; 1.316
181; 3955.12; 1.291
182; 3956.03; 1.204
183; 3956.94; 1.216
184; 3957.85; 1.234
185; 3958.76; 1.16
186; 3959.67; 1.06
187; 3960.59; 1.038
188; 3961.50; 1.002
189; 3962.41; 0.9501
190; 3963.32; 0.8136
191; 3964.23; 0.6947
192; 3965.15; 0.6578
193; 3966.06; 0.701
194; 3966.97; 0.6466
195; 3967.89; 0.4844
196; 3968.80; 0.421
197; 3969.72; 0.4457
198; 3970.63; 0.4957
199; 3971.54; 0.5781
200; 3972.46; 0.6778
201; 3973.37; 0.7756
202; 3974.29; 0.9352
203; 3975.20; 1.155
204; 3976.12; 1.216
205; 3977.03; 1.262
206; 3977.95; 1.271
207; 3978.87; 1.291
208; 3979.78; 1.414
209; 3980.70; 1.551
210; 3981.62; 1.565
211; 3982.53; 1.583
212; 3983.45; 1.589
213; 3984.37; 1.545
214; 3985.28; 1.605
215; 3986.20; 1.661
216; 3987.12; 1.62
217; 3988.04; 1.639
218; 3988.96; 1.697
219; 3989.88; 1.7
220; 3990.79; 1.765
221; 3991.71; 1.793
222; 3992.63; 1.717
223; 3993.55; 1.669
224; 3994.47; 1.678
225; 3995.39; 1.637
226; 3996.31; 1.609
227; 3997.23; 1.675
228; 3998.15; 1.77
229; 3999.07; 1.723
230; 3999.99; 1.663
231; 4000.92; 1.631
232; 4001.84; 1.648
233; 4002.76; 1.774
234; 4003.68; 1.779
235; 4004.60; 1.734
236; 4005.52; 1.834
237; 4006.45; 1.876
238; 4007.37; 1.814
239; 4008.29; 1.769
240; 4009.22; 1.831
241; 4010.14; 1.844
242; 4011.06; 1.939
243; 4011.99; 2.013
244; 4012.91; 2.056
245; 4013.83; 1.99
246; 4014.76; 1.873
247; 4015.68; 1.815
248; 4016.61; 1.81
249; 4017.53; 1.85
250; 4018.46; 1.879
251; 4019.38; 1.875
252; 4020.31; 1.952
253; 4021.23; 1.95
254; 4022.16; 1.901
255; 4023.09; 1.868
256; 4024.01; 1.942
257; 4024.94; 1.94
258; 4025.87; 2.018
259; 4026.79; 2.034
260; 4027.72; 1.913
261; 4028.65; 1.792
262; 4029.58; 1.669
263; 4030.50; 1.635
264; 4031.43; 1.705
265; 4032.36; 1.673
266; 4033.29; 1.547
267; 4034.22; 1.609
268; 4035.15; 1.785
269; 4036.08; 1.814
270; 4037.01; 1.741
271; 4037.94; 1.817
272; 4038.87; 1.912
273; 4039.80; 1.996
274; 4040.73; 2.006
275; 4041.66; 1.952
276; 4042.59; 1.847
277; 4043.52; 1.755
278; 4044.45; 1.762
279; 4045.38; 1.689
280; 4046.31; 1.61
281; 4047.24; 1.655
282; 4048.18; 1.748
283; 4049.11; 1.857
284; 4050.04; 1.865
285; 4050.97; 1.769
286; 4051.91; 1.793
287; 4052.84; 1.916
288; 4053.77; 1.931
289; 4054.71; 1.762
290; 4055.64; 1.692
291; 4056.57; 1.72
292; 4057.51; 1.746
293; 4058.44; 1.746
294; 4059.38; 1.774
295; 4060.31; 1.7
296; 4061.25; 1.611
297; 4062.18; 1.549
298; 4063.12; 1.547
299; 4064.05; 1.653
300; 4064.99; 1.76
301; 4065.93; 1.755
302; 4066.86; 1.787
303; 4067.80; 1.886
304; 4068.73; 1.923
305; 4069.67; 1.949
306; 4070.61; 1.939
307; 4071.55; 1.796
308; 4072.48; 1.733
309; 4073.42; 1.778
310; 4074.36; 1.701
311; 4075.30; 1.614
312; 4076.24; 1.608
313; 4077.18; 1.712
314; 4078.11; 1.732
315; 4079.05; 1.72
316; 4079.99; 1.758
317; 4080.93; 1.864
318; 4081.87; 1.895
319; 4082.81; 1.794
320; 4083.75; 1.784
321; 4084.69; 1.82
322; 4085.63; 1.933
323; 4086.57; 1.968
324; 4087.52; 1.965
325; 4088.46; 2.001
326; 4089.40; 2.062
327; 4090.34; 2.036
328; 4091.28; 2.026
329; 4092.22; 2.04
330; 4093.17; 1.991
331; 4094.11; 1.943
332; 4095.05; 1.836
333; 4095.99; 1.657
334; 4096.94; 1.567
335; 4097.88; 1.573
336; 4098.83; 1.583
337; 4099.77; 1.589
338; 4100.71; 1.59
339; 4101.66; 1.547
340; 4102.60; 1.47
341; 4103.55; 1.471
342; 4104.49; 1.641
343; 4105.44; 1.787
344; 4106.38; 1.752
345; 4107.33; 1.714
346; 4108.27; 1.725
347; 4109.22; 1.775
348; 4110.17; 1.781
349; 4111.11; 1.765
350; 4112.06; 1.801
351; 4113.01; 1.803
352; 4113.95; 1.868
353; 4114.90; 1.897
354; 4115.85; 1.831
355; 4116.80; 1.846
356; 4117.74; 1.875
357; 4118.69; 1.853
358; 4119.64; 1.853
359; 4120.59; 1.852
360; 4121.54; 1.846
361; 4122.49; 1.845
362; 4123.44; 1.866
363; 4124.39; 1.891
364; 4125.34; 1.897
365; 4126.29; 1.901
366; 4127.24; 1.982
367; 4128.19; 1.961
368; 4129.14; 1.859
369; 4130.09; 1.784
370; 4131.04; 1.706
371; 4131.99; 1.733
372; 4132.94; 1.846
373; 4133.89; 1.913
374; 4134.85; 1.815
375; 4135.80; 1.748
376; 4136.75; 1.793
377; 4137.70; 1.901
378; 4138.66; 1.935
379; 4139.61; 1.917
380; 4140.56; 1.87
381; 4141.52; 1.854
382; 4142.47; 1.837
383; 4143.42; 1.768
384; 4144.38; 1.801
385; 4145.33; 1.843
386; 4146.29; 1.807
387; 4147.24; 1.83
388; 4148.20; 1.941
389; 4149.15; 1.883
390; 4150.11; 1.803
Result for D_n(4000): 1.7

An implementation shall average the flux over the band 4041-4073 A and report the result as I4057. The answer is 1.77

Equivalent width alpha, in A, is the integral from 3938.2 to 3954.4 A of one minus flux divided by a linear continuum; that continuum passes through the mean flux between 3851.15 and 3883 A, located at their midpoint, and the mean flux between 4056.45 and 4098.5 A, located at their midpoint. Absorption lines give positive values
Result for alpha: 1.4 A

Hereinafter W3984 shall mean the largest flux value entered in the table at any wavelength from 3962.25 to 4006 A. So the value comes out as 1.834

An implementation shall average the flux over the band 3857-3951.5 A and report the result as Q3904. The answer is 1.14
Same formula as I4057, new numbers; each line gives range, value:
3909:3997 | 1.19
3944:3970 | 1.07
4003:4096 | 1.82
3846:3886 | 1.09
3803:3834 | 0.987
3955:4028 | 1.49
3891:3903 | 1.27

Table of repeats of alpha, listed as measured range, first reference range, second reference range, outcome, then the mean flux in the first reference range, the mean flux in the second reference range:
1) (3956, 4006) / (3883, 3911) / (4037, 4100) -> 6.5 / 1.19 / 1.8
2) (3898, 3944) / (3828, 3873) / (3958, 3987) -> -4.2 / 1.01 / 1.05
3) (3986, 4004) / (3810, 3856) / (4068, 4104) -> -2.5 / 0.947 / 1.79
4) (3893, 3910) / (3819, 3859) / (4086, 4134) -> -1.7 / 0.941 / 1.81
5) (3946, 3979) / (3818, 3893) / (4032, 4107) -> 8.5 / 1.01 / 1.77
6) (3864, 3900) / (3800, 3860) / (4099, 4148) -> 0.6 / 1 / 1.8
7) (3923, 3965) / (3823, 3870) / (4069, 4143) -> 8.5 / 0.977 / 1.81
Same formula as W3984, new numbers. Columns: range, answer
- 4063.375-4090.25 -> 2.062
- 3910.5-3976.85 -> 1.595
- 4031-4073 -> 2.006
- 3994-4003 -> 1.774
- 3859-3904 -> 1.408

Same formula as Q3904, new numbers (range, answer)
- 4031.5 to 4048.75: 1.77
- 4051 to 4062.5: 1.75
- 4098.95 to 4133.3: 1.78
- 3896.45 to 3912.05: 1.27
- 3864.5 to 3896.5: 1.11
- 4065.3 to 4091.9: 1.84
